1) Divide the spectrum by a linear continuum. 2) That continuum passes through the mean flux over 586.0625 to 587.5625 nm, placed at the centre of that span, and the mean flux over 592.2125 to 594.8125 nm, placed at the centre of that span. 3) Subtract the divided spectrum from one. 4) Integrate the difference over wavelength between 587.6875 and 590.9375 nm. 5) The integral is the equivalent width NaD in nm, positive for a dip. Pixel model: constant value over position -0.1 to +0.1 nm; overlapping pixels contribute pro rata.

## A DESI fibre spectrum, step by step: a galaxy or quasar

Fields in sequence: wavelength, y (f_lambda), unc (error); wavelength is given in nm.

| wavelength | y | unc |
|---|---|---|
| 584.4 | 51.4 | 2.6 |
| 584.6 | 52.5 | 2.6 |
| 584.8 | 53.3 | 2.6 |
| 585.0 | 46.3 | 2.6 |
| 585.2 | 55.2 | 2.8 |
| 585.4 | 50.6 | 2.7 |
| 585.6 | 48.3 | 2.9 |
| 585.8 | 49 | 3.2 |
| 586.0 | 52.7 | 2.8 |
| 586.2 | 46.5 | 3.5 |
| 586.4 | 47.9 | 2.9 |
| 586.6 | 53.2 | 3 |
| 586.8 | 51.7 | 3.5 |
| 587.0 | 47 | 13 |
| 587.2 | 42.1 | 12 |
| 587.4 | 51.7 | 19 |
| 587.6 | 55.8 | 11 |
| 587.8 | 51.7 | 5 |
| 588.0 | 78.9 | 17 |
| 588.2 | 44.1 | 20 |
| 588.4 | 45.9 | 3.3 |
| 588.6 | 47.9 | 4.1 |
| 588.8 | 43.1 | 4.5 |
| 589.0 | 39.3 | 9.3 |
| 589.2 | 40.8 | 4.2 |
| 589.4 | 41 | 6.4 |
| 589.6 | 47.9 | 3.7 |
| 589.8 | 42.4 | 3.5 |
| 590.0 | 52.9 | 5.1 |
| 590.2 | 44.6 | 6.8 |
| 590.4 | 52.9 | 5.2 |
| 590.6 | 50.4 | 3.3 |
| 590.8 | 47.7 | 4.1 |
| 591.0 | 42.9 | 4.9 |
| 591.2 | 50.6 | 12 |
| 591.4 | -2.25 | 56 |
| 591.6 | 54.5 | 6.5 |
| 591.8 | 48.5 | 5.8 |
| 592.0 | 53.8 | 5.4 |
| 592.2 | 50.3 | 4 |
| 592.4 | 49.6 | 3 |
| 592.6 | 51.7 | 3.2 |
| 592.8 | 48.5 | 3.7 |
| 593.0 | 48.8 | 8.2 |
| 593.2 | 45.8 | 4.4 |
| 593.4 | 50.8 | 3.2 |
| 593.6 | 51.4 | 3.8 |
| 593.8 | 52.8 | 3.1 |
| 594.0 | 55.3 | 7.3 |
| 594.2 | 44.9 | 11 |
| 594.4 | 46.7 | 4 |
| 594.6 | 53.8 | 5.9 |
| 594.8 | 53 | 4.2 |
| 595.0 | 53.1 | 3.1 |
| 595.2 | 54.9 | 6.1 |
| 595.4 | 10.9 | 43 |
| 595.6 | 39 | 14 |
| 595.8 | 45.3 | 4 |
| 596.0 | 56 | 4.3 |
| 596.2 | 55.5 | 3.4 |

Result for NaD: 0.08 nm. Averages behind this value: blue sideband 49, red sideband 50.1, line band 48.2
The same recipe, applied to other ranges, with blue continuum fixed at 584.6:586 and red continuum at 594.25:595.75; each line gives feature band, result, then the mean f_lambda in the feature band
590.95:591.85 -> 0.17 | 38.1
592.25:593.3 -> -0.07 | 48.9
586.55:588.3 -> -0.13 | 52.9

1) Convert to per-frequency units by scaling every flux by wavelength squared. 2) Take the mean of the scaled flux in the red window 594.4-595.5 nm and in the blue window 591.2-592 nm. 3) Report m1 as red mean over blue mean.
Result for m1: 1.20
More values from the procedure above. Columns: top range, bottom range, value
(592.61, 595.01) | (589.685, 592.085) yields 1.13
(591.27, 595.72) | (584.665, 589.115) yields 0.94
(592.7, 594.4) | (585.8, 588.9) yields 1.00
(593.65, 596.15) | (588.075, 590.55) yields 1.06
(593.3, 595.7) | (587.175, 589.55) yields 0.99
